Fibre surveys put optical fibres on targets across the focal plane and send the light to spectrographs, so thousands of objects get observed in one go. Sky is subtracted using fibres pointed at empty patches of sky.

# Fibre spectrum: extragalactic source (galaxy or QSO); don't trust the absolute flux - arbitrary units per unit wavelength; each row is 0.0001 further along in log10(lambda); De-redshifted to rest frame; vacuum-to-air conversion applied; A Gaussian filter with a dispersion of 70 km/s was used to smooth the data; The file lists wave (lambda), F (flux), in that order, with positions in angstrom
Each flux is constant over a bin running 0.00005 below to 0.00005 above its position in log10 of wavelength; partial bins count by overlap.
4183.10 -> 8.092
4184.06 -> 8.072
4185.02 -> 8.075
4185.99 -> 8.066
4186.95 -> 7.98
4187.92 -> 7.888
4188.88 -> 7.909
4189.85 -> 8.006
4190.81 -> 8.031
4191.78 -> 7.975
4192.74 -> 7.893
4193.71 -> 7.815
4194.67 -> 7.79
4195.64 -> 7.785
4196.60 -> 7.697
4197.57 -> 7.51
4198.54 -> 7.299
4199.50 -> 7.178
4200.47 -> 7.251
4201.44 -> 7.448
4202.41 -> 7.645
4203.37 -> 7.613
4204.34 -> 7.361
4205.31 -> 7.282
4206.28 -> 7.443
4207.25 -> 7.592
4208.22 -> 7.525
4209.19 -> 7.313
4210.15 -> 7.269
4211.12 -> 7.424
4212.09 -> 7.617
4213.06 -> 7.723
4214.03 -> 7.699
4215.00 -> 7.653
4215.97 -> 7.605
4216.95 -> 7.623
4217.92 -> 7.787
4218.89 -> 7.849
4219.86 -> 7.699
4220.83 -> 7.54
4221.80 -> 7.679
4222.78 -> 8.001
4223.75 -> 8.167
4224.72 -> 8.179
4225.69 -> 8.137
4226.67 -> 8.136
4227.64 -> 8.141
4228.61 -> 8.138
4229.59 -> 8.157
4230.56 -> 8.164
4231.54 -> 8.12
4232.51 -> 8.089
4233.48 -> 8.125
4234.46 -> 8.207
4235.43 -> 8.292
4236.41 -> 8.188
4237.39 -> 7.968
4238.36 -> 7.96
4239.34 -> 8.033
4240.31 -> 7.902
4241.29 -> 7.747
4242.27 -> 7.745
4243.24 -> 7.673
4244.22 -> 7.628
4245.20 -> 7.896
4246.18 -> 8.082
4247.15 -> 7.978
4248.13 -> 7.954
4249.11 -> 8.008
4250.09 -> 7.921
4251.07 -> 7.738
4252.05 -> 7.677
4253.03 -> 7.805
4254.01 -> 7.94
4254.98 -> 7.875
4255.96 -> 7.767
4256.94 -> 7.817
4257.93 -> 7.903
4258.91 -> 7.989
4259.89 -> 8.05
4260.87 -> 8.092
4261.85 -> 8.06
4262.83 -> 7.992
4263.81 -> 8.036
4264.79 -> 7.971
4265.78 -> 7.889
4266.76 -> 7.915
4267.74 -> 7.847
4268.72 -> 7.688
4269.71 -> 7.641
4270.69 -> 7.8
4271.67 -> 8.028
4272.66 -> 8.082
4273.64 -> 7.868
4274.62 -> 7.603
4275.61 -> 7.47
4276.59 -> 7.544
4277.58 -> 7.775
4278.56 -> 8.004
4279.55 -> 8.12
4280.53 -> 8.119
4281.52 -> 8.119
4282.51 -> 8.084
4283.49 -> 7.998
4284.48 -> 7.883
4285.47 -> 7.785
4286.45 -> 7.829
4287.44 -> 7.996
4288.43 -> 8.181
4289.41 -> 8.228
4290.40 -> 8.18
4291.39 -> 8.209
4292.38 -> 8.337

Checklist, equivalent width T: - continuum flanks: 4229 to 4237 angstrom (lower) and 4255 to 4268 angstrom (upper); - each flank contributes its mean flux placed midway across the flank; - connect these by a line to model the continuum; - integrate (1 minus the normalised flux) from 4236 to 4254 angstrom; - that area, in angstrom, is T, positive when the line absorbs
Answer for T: 0.4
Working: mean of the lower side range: 8.16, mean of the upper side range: 7.94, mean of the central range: 7.88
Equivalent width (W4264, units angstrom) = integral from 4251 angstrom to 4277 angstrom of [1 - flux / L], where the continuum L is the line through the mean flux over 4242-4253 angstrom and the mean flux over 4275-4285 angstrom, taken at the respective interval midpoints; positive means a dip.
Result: 0.1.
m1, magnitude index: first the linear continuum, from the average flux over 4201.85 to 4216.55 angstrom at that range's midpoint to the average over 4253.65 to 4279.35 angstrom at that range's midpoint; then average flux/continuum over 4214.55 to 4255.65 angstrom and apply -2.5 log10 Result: -0.04 mag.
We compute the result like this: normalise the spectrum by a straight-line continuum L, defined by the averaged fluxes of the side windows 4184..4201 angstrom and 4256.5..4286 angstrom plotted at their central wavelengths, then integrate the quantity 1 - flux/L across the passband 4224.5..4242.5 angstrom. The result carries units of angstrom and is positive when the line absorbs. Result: -0.5 angstrom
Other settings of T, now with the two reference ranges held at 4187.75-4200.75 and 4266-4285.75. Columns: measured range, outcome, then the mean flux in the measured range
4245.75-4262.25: -0.2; 7.92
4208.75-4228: 0.0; 7.76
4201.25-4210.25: 0.3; 7.46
